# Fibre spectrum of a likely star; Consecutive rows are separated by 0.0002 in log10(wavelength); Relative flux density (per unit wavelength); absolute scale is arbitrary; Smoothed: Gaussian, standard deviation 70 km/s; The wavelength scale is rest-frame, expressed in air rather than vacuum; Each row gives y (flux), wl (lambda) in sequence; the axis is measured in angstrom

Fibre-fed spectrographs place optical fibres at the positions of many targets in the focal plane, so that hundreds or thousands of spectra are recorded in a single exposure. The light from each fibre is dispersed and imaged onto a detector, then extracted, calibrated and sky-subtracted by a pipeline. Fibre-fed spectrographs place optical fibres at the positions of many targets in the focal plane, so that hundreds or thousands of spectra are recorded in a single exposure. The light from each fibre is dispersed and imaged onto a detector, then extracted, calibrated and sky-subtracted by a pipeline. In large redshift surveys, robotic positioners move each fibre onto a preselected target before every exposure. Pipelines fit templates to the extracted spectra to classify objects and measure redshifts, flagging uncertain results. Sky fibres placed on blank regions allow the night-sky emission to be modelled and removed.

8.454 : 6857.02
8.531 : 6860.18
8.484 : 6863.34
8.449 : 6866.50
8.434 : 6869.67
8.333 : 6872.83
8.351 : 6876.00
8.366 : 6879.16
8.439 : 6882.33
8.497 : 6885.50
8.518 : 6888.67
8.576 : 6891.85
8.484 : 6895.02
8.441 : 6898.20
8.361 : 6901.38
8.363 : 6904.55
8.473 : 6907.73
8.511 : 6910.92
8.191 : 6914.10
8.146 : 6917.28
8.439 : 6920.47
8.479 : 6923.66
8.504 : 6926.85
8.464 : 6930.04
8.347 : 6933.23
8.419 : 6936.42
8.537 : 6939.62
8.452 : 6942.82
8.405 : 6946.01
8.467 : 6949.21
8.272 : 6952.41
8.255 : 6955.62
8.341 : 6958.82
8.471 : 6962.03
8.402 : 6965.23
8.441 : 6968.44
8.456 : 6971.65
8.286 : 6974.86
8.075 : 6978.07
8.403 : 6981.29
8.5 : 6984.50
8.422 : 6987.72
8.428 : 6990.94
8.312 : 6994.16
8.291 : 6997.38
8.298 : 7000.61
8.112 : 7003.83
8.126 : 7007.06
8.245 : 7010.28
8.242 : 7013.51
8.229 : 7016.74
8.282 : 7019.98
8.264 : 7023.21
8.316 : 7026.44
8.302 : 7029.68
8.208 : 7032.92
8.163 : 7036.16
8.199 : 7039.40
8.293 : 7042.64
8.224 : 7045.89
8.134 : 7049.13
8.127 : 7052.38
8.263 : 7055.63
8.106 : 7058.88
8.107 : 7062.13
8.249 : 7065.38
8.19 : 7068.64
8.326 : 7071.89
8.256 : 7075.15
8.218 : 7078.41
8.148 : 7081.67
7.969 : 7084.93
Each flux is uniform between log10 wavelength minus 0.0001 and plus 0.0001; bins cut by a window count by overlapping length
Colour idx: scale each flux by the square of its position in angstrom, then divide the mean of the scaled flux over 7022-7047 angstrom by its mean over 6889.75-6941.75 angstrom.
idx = 1.0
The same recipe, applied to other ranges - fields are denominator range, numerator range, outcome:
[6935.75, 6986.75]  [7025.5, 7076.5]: 1.00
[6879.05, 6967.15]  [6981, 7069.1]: 1.01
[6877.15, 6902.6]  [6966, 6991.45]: 1.02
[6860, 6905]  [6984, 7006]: 1.02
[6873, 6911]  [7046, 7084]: 1.02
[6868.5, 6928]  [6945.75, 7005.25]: 1.01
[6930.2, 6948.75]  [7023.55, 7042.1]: 1.00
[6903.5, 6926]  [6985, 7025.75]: 1.01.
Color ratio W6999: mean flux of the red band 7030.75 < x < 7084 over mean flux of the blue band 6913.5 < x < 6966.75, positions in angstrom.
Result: 0.98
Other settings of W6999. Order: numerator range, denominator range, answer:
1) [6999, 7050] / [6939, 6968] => 0.98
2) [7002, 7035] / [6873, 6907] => 0.98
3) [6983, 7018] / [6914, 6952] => 0.99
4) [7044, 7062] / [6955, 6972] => 0.97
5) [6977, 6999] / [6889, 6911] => 0.99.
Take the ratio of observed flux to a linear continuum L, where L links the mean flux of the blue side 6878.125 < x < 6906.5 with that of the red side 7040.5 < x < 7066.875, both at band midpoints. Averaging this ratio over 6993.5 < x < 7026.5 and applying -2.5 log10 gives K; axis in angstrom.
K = 0.002 mag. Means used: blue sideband 8.45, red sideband 8.19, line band 8.24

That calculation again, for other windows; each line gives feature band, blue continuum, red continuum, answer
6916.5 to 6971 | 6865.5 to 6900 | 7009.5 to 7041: -0.01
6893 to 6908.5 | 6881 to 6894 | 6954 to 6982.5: 0.01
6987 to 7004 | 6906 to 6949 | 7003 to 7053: 0.00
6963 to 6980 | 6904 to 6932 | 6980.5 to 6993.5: 0.01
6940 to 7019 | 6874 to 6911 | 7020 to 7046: 0.00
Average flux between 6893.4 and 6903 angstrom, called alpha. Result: 8.44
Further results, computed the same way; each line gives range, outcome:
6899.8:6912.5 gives 8.43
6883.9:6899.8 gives 8.5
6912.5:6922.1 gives 8.26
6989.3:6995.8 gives 8.37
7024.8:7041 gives 8.24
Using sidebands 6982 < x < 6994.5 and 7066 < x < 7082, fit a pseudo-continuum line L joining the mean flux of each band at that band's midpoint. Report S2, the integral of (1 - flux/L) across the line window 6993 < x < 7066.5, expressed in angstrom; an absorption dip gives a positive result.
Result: 1.0 angstrom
